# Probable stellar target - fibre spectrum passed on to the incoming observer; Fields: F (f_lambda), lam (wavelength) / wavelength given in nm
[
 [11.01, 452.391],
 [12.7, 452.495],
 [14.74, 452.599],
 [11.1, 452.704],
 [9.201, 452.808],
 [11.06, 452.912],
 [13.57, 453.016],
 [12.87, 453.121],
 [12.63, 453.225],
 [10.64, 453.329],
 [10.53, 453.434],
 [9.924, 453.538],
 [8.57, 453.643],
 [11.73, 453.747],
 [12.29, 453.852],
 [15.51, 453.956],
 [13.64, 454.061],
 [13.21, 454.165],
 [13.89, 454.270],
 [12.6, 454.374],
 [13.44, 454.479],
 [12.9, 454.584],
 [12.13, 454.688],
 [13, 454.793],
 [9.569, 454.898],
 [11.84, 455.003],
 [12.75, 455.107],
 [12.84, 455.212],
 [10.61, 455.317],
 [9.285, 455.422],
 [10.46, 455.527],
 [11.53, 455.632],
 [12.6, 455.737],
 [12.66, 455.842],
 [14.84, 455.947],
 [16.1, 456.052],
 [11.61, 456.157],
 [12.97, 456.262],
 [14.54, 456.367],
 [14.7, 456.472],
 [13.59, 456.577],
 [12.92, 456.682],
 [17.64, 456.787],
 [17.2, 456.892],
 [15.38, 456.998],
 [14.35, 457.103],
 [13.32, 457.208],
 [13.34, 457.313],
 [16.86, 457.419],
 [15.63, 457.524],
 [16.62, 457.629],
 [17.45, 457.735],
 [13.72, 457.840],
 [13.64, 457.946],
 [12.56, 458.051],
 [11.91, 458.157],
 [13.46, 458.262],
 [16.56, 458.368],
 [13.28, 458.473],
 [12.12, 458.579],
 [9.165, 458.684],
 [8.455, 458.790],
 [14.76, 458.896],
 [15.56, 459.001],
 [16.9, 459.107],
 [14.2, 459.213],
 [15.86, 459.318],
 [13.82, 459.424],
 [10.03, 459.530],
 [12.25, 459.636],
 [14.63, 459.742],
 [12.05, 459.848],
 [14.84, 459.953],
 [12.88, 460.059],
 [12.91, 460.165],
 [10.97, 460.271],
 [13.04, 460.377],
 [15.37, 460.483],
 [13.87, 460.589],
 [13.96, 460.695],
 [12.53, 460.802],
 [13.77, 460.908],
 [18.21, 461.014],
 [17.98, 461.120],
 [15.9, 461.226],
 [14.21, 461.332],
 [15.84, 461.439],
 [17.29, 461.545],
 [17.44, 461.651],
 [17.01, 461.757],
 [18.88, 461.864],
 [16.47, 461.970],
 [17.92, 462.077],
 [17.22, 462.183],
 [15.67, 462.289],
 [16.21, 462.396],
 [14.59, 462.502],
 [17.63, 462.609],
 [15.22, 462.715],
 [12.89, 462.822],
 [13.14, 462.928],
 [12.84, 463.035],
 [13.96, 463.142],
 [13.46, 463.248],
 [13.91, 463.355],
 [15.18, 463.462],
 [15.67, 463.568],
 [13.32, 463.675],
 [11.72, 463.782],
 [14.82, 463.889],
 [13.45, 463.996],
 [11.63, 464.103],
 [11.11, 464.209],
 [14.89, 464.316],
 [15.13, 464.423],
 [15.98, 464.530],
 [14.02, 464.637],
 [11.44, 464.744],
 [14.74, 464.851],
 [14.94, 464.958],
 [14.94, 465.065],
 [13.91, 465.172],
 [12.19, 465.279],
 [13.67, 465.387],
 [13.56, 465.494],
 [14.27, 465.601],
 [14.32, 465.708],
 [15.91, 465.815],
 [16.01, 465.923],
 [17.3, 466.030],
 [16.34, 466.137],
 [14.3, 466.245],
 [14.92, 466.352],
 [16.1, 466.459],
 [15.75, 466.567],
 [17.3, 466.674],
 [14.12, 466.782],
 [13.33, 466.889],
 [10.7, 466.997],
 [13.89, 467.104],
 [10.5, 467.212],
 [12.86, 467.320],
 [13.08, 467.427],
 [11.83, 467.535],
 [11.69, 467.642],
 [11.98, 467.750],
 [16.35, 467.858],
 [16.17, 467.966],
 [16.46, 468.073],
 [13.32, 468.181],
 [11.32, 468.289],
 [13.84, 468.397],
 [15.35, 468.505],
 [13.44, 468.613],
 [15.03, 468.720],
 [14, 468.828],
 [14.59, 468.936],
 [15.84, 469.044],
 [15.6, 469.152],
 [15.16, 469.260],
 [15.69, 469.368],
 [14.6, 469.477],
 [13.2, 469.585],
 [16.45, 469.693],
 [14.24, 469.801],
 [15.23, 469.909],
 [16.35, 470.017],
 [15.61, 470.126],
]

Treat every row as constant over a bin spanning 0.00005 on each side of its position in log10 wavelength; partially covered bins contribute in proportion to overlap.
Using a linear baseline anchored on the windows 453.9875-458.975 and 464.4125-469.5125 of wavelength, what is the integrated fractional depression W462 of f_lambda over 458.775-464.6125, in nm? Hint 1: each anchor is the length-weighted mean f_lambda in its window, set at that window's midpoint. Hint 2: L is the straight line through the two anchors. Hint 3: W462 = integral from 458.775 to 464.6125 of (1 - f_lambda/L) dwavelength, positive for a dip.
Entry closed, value -0.307 nm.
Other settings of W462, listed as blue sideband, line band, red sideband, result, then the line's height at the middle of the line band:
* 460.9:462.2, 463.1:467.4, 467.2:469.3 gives 0.32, 15.3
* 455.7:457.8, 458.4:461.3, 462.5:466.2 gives 0.16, 14.5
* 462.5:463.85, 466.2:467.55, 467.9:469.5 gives 0.07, 14.5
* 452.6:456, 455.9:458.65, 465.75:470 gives -0.41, 12.6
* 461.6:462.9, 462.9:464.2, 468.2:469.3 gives 0.20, 16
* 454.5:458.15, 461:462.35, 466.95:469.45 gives -0.31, 13.7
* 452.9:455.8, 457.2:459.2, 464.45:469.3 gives -0.20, 12.7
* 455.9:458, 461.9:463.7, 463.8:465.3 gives -0.13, 14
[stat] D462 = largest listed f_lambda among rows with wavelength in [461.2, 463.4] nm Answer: 18.88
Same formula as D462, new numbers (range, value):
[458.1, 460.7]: 16.9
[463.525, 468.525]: 17.3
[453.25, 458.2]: 17.64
